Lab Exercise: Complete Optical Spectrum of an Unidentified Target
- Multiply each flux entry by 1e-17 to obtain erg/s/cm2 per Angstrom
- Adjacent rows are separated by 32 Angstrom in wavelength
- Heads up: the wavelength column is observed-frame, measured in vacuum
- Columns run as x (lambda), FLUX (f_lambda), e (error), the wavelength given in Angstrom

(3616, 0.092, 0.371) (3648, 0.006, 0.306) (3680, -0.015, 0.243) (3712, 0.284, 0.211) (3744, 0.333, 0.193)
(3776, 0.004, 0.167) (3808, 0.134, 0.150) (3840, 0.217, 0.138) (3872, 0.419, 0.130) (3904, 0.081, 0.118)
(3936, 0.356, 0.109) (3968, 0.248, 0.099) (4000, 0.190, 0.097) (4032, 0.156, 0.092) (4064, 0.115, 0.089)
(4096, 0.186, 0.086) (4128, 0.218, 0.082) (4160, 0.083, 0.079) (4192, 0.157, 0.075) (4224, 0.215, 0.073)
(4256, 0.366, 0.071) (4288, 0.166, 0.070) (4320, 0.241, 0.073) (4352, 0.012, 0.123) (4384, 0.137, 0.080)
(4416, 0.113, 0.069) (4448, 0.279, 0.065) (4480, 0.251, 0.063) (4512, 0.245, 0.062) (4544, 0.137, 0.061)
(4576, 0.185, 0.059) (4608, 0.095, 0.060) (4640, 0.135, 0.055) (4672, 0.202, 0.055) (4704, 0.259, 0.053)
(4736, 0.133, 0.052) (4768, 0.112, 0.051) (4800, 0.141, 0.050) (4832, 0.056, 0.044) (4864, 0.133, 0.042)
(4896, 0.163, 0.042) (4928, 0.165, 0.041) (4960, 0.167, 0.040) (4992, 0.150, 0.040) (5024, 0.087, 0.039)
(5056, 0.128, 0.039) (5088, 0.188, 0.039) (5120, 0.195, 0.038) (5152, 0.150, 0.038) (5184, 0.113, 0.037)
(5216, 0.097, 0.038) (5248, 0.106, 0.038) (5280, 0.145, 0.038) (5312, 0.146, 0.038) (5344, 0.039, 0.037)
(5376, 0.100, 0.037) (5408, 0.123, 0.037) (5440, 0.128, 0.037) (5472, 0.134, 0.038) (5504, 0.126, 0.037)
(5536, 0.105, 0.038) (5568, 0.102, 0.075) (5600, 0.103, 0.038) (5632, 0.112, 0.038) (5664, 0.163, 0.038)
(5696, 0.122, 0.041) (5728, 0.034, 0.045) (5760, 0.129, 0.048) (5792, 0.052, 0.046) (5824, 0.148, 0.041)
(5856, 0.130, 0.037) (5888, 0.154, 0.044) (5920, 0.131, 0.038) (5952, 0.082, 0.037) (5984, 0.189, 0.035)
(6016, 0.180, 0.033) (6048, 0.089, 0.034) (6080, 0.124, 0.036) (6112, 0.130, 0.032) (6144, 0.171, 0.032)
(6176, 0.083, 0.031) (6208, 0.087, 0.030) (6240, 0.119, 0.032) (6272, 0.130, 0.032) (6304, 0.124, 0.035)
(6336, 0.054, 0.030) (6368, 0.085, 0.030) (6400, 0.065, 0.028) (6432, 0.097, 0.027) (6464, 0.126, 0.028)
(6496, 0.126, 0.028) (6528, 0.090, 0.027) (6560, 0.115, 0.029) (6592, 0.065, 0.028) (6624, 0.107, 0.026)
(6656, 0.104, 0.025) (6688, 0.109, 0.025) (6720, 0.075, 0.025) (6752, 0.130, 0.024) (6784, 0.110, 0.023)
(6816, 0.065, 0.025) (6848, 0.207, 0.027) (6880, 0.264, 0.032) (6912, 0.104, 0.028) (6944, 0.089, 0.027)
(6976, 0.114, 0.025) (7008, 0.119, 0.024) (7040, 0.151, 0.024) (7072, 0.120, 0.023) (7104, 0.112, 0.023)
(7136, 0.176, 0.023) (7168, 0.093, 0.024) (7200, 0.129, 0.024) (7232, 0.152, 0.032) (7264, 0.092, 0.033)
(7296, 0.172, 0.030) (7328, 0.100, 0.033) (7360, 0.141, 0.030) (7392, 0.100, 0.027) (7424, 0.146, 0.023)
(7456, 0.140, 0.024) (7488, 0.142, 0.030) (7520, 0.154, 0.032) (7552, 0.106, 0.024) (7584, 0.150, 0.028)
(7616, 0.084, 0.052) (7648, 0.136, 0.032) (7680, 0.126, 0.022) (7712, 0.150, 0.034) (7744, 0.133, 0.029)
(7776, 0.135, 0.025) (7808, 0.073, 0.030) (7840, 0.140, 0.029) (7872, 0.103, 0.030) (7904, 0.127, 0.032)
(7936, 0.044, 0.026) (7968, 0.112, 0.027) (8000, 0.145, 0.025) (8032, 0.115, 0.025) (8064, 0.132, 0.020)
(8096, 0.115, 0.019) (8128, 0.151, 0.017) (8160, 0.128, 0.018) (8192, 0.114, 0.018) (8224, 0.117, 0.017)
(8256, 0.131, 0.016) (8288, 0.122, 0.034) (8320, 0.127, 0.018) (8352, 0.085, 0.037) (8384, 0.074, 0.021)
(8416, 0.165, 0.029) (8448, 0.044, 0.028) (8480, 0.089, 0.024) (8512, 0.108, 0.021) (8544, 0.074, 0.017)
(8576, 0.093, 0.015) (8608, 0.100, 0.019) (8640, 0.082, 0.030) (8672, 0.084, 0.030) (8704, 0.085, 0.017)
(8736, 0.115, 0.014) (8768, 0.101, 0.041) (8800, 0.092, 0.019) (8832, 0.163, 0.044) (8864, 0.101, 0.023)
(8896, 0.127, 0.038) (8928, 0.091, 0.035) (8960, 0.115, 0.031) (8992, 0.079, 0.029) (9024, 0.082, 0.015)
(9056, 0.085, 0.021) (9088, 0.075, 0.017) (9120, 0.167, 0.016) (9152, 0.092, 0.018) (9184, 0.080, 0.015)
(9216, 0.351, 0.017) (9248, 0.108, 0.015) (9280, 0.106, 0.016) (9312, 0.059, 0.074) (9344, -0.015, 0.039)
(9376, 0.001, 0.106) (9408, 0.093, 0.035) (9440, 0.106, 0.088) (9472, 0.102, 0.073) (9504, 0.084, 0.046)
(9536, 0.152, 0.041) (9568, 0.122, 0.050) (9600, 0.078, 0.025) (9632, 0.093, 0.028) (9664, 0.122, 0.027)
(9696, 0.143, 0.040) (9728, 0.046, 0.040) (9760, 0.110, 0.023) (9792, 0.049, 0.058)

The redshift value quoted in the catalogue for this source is 0.841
